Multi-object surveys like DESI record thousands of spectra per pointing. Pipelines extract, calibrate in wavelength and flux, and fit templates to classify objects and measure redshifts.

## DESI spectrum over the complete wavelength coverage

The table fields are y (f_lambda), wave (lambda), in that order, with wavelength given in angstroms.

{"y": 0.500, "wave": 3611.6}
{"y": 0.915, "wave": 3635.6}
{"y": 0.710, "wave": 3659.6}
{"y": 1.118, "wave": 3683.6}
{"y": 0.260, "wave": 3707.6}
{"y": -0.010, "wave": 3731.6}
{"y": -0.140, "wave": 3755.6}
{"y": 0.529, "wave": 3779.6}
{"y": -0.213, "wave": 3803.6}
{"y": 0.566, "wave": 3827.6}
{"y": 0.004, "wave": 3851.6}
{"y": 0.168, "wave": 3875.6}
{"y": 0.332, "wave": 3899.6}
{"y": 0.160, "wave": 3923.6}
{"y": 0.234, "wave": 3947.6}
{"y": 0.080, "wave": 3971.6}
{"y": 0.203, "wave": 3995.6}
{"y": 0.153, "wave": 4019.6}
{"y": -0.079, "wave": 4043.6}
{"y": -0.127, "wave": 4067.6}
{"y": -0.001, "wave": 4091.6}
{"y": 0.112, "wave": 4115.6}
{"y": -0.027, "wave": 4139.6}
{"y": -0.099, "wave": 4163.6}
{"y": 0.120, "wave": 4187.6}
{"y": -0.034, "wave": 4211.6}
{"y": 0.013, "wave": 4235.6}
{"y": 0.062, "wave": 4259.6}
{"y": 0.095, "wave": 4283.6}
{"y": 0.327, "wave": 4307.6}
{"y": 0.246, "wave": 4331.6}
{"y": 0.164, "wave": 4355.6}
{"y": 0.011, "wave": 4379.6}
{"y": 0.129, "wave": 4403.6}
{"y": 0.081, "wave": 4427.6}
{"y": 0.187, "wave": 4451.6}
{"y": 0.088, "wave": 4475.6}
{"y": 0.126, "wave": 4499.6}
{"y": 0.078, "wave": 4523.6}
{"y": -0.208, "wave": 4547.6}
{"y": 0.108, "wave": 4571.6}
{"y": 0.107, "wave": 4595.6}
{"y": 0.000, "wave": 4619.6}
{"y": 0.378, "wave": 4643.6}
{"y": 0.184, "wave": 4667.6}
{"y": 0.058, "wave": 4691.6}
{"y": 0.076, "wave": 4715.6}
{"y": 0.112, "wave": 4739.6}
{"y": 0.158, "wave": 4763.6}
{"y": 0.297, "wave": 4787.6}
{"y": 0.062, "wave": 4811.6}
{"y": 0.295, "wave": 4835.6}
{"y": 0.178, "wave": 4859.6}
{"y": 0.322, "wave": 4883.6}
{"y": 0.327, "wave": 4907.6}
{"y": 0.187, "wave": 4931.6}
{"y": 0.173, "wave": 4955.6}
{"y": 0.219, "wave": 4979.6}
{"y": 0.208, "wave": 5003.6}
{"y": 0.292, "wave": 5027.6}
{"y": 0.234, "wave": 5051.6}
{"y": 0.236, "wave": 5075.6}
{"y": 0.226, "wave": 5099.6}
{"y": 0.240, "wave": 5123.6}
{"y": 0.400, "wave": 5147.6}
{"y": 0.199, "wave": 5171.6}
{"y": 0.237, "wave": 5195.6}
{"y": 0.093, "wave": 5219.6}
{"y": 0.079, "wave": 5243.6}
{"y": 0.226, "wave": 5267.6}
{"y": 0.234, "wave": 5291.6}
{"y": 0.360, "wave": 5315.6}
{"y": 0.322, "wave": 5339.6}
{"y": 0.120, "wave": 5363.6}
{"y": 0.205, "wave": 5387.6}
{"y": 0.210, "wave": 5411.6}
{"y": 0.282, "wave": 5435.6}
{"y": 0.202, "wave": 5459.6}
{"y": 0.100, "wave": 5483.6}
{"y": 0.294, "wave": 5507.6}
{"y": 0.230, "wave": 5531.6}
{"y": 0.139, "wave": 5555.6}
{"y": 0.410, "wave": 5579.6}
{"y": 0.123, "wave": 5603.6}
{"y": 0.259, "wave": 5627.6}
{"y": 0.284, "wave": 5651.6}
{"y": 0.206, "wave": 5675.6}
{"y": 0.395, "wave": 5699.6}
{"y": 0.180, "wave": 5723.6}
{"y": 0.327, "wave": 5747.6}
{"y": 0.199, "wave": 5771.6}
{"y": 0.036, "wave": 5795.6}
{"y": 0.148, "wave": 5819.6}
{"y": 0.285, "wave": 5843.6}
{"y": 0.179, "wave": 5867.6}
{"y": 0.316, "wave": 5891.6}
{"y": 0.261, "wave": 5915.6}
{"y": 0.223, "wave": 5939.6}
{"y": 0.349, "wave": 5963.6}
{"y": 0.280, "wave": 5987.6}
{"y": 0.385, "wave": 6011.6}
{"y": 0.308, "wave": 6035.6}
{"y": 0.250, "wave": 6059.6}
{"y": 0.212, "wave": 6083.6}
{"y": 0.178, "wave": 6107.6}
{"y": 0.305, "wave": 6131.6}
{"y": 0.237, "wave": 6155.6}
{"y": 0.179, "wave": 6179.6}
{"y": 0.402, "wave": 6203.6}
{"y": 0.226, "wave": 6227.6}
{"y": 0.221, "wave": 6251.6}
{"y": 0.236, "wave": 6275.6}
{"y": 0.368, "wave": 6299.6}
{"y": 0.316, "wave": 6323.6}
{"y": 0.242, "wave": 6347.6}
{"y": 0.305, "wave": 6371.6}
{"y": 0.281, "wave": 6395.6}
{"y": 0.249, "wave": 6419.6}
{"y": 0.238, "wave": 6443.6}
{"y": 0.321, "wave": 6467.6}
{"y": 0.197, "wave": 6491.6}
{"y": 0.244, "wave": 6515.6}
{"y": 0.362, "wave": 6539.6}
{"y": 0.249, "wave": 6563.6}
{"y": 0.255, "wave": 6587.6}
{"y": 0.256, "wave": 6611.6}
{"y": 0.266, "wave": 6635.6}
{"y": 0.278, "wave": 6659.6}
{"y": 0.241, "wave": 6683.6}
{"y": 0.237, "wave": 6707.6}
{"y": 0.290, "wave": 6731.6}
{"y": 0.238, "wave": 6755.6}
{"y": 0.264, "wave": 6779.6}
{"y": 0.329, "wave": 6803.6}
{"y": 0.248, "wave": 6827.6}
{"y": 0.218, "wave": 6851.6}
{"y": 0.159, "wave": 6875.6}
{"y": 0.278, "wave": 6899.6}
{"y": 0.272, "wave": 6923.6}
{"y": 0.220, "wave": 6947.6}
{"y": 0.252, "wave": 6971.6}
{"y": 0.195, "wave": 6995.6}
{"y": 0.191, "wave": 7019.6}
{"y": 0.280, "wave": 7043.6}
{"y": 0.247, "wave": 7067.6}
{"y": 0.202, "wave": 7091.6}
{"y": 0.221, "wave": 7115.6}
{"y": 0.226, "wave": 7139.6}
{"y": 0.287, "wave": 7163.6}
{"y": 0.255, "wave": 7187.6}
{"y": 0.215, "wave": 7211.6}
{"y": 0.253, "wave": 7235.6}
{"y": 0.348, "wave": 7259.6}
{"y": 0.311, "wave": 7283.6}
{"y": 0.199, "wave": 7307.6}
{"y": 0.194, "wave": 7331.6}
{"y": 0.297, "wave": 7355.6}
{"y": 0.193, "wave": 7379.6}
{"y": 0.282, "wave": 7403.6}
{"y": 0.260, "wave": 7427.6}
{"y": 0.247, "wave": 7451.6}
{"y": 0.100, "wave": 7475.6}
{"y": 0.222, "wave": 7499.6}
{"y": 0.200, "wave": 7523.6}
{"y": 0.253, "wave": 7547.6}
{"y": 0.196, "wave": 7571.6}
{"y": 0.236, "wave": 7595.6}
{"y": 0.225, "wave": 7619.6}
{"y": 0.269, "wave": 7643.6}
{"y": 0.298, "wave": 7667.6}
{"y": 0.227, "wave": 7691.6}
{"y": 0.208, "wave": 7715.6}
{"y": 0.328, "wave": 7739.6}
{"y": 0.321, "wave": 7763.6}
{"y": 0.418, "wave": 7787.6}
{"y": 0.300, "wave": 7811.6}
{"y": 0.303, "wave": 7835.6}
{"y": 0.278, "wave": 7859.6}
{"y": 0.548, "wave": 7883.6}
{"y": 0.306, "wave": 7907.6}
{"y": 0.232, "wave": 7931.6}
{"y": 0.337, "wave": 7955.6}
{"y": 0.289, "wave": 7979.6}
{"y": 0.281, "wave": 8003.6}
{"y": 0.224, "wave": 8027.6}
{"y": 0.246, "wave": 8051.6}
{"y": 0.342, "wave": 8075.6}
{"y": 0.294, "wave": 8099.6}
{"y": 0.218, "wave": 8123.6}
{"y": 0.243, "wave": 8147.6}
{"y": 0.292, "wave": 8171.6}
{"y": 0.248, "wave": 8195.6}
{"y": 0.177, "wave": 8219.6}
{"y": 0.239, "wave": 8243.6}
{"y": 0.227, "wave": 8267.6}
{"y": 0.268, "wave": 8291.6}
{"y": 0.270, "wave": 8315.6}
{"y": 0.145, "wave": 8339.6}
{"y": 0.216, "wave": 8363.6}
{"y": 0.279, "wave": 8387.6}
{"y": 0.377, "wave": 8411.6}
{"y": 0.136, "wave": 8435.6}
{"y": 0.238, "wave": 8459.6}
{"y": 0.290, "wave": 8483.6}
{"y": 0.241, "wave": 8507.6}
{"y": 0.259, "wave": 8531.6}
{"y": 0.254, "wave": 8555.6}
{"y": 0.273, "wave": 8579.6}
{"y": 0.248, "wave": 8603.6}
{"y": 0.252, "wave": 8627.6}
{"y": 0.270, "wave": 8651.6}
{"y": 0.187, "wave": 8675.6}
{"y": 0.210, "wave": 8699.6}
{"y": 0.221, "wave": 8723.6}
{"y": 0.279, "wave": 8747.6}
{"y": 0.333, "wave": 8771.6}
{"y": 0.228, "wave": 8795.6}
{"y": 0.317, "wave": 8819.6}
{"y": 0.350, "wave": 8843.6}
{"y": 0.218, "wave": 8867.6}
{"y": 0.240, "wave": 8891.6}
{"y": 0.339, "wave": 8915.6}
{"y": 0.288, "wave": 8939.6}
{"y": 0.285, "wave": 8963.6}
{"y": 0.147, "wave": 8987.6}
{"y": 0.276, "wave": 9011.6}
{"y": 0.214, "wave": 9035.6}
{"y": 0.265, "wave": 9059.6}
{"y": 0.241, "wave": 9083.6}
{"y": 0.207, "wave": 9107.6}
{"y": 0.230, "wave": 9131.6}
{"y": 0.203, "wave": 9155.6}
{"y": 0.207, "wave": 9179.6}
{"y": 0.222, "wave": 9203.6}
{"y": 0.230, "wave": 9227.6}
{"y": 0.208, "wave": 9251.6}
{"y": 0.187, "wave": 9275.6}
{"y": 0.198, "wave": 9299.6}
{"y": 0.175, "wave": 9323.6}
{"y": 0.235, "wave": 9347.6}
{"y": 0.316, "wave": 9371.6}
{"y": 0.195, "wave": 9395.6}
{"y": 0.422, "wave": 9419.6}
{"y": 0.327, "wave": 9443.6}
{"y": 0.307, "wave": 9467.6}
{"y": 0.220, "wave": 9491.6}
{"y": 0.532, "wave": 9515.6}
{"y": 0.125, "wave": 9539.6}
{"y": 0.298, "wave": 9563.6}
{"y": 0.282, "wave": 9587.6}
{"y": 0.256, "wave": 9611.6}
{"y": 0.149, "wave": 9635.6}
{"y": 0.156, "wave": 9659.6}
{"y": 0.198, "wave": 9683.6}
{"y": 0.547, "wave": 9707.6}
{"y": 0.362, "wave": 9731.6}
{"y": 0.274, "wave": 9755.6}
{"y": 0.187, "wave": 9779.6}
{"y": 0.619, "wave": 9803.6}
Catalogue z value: 0.20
